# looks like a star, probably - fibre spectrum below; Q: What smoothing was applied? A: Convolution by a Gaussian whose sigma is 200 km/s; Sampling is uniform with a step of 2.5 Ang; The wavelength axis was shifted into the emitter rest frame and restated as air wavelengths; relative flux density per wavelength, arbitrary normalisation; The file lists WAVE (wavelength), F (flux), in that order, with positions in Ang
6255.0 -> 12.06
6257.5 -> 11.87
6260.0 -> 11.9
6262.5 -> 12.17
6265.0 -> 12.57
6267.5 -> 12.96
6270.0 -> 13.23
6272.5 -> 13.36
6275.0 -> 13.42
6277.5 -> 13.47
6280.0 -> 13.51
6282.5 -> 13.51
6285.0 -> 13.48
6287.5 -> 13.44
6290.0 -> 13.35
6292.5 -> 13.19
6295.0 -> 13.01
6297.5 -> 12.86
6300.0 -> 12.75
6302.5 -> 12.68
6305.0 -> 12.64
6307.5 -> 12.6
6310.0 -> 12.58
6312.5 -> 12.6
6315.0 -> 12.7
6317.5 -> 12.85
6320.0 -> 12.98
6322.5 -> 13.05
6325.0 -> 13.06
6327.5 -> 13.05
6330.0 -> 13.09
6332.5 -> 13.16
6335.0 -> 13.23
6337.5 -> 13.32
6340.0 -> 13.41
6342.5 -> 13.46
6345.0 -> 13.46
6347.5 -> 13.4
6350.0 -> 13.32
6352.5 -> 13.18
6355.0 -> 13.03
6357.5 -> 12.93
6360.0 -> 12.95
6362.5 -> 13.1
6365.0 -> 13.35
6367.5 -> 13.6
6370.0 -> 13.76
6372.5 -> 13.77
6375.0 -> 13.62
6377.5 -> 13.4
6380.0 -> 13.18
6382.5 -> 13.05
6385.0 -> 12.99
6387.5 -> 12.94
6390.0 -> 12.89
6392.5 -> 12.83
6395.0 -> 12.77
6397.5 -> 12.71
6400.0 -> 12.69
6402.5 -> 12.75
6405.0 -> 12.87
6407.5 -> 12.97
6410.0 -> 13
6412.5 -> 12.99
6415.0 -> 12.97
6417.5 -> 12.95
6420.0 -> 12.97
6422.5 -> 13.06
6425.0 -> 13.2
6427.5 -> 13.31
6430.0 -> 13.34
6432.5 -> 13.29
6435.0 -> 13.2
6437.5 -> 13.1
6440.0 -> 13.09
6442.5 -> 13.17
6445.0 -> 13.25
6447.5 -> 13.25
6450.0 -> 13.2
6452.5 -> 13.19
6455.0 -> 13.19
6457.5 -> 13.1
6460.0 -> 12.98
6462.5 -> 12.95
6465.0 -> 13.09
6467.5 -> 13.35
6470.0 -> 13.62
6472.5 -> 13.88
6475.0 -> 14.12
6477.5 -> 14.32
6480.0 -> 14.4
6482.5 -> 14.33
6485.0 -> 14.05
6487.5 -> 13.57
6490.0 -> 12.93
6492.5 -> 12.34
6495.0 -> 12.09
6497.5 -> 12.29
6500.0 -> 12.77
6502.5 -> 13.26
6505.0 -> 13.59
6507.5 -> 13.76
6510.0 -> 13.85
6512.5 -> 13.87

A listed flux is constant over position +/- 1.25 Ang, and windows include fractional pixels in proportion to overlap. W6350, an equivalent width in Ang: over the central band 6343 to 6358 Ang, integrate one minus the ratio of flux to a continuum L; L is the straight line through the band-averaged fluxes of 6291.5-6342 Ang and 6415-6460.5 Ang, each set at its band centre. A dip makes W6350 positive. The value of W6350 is -0.3 Ang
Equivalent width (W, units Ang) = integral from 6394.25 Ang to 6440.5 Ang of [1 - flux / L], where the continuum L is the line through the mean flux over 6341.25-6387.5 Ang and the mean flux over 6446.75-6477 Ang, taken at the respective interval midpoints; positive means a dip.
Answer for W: 1.1 Ang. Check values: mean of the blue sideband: 13.3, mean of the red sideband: 13.4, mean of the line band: 13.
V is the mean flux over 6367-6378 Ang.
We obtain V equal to 13.6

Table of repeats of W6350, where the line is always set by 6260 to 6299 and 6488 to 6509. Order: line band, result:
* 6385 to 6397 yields 0.1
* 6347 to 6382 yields -0.7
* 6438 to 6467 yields -0.4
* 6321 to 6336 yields 0.0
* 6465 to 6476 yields -0.6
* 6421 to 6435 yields -0.3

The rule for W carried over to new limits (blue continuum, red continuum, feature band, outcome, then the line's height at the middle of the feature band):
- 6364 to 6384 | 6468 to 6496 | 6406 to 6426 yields 0.75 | 13.5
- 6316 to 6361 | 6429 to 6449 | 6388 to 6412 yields 0.64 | 13.2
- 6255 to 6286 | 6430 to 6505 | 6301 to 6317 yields 0.42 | 13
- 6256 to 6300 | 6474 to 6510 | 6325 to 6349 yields -0.28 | 13.1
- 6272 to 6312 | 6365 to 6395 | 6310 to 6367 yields 0.29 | 13.2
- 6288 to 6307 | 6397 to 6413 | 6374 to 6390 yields -0.37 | 12.9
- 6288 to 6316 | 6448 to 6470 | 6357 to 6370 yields -0.29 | 13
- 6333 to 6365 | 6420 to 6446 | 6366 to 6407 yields 0.32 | 13.2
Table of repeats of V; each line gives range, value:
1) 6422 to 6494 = 13.4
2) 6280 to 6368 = 13.1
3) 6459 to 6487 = 13.7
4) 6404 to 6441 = 13.1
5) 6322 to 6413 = 13.1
